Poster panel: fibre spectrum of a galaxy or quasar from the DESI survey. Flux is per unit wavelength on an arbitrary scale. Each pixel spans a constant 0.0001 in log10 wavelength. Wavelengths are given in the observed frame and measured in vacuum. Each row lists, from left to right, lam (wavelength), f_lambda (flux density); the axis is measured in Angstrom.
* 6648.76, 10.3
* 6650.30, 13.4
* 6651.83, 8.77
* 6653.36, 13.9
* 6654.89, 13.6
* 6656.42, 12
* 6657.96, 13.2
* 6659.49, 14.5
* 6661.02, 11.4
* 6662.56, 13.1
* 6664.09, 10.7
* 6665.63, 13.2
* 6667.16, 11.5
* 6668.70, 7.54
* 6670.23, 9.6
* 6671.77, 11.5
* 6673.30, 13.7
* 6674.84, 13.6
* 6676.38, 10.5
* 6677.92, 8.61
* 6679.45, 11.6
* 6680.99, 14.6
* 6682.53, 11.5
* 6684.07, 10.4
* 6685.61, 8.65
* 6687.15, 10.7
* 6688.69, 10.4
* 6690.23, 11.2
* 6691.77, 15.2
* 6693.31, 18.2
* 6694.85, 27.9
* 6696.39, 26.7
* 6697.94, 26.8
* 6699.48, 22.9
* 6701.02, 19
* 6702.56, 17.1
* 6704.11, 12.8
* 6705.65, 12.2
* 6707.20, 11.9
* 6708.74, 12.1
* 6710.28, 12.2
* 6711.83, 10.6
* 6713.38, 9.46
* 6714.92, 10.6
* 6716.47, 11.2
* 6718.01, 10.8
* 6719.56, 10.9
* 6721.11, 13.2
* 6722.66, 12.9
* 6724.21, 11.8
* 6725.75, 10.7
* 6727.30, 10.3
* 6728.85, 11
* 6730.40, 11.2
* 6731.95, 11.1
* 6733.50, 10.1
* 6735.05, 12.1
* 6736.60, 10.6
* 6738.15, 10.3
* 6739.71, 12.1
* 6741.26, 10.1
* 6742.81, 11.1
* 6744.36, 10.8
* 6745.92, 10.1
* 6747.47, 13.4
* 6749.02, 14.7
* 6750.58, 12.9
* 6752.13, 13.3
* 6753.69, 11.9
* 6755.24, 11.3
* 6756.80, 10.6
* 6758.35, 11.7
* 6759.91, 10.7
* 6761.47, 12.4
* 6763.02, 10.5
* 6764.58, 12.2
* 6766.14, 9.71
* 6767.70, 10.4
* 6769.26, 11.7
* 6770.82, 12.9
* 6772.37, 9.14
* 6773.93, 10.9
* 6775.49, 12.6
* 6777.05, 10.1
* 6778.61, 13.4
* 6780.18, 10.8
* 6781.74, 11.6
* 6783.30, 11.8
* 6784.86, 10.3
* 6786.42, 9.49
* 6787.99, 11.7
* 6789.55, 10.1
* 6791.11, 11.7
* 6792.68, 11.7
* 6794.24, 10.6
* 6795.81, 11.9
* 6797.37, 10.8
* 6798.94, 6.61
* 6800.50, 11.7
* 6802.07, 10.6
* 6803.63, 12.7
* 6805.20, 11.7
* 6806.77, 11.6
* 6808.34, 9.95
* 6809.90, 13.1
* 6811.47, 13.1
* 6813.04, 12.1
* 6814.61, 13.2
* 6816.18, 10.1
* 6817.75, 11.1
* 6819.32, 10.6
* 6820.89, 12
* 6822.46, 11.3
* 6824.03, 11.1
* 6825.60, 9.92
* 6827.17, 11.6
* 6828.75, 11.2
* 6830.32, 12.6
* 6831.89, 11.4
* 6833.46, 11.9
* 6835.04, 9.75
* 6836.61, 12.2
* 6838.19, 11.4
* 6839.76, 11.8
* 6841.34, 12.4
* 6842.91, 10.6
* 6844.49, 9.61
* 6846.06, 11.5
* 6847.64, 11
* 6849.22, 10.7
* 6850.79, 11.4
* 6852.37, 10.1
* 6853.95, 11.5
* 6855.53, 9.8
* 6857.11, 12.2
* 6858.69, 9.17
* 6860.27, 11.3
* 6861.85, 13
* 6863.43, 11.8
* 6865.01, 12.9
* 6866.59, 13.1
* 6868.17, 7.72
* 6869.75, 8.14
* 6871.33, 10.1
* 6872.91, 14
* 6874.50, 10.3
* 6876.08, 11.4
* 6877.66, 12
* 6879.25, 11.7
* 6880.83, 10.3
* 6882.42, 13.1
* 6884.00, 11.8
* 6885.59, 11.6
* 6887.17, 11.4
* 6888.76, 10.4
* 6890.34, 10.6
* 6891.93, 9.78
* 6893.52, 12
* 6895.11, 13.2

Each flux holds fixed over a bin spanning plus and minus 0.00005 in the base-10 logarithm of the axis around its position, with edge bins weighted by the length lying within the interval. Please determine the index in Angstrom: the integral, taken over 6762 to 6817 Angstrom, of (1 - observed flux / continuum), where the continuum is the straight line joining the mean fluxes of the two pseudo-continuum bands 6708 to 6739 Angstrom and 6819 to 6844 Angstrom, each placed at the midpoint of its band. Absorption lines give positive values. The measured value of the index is 0.3 Angstrom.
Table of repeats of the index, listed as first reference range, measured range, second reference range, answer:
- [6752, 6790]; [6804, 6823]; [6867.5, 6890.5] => -0.93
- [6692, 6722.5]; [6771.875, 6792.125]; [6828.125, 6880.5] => 3.41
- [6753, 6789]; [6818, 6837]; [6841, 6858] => -0.46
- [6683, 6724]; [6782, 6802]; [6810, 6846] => 2.57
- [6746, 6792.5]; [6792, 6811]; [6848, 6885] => 0.48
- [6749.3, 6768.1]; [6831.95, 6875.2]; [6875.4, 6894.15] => 1.12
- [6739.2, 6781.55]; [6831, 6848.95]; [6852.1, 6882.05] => 0.00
